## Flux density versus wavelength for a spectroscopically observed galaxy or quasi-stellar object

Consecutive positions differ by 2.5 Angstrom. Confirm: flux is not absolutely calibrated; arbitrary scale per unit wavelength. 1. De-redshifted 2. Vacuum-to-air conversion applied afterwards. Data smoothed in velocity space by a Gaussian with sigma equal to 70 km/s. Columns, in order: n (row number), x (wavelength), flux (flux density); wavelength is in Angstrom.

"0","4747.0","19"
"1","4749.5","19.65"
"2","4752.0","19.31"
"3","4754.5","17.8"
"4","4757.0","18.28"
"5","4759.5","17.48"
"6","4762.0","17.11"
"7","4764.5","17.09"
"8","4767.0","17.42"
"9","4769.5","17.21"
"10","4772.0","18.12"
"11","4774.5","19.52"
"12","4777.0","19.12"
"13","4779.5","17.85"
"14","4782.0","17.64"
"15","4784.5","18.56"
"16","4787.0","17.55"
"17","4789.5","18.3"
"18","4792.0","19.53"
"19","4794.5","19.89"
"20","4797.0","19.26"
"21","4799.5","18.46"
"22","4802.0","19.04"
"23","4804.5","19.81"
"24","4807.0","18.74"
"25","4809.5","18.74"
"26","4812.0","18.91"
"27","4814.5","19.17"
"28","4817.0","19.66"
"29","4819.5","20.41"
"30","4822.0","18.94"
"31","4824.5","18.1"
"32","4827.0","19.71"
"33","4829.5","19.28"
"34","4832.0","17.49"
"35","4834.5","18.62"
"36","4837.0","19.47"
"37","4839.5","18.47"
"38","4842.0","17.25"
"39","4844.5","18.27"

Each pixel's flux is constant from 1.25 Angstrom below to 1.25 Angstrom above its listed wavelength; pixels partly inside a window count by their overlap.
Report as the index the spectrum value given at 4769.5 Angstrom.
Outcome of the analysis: 17.21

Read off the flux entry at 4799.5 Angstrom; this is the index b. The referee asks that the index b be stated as 18.46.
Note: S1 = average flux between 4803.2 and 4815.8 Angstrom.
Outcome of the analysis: 19.1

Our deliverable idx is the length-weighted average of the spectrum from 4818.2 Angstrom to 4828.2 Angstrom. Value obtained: 19.3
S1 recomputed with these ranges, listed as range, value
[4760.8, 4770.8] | 17.2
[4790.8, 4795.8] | 19.7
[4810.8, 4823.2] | 19.4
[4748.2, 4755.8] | 18.9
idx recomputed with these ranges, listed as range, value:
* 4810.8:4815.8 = 19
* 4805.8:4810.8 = 18.7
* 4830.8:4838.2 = 18.5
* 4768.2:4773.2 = 17.7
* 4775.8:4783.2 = 18.2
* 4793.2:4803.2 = 19.2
